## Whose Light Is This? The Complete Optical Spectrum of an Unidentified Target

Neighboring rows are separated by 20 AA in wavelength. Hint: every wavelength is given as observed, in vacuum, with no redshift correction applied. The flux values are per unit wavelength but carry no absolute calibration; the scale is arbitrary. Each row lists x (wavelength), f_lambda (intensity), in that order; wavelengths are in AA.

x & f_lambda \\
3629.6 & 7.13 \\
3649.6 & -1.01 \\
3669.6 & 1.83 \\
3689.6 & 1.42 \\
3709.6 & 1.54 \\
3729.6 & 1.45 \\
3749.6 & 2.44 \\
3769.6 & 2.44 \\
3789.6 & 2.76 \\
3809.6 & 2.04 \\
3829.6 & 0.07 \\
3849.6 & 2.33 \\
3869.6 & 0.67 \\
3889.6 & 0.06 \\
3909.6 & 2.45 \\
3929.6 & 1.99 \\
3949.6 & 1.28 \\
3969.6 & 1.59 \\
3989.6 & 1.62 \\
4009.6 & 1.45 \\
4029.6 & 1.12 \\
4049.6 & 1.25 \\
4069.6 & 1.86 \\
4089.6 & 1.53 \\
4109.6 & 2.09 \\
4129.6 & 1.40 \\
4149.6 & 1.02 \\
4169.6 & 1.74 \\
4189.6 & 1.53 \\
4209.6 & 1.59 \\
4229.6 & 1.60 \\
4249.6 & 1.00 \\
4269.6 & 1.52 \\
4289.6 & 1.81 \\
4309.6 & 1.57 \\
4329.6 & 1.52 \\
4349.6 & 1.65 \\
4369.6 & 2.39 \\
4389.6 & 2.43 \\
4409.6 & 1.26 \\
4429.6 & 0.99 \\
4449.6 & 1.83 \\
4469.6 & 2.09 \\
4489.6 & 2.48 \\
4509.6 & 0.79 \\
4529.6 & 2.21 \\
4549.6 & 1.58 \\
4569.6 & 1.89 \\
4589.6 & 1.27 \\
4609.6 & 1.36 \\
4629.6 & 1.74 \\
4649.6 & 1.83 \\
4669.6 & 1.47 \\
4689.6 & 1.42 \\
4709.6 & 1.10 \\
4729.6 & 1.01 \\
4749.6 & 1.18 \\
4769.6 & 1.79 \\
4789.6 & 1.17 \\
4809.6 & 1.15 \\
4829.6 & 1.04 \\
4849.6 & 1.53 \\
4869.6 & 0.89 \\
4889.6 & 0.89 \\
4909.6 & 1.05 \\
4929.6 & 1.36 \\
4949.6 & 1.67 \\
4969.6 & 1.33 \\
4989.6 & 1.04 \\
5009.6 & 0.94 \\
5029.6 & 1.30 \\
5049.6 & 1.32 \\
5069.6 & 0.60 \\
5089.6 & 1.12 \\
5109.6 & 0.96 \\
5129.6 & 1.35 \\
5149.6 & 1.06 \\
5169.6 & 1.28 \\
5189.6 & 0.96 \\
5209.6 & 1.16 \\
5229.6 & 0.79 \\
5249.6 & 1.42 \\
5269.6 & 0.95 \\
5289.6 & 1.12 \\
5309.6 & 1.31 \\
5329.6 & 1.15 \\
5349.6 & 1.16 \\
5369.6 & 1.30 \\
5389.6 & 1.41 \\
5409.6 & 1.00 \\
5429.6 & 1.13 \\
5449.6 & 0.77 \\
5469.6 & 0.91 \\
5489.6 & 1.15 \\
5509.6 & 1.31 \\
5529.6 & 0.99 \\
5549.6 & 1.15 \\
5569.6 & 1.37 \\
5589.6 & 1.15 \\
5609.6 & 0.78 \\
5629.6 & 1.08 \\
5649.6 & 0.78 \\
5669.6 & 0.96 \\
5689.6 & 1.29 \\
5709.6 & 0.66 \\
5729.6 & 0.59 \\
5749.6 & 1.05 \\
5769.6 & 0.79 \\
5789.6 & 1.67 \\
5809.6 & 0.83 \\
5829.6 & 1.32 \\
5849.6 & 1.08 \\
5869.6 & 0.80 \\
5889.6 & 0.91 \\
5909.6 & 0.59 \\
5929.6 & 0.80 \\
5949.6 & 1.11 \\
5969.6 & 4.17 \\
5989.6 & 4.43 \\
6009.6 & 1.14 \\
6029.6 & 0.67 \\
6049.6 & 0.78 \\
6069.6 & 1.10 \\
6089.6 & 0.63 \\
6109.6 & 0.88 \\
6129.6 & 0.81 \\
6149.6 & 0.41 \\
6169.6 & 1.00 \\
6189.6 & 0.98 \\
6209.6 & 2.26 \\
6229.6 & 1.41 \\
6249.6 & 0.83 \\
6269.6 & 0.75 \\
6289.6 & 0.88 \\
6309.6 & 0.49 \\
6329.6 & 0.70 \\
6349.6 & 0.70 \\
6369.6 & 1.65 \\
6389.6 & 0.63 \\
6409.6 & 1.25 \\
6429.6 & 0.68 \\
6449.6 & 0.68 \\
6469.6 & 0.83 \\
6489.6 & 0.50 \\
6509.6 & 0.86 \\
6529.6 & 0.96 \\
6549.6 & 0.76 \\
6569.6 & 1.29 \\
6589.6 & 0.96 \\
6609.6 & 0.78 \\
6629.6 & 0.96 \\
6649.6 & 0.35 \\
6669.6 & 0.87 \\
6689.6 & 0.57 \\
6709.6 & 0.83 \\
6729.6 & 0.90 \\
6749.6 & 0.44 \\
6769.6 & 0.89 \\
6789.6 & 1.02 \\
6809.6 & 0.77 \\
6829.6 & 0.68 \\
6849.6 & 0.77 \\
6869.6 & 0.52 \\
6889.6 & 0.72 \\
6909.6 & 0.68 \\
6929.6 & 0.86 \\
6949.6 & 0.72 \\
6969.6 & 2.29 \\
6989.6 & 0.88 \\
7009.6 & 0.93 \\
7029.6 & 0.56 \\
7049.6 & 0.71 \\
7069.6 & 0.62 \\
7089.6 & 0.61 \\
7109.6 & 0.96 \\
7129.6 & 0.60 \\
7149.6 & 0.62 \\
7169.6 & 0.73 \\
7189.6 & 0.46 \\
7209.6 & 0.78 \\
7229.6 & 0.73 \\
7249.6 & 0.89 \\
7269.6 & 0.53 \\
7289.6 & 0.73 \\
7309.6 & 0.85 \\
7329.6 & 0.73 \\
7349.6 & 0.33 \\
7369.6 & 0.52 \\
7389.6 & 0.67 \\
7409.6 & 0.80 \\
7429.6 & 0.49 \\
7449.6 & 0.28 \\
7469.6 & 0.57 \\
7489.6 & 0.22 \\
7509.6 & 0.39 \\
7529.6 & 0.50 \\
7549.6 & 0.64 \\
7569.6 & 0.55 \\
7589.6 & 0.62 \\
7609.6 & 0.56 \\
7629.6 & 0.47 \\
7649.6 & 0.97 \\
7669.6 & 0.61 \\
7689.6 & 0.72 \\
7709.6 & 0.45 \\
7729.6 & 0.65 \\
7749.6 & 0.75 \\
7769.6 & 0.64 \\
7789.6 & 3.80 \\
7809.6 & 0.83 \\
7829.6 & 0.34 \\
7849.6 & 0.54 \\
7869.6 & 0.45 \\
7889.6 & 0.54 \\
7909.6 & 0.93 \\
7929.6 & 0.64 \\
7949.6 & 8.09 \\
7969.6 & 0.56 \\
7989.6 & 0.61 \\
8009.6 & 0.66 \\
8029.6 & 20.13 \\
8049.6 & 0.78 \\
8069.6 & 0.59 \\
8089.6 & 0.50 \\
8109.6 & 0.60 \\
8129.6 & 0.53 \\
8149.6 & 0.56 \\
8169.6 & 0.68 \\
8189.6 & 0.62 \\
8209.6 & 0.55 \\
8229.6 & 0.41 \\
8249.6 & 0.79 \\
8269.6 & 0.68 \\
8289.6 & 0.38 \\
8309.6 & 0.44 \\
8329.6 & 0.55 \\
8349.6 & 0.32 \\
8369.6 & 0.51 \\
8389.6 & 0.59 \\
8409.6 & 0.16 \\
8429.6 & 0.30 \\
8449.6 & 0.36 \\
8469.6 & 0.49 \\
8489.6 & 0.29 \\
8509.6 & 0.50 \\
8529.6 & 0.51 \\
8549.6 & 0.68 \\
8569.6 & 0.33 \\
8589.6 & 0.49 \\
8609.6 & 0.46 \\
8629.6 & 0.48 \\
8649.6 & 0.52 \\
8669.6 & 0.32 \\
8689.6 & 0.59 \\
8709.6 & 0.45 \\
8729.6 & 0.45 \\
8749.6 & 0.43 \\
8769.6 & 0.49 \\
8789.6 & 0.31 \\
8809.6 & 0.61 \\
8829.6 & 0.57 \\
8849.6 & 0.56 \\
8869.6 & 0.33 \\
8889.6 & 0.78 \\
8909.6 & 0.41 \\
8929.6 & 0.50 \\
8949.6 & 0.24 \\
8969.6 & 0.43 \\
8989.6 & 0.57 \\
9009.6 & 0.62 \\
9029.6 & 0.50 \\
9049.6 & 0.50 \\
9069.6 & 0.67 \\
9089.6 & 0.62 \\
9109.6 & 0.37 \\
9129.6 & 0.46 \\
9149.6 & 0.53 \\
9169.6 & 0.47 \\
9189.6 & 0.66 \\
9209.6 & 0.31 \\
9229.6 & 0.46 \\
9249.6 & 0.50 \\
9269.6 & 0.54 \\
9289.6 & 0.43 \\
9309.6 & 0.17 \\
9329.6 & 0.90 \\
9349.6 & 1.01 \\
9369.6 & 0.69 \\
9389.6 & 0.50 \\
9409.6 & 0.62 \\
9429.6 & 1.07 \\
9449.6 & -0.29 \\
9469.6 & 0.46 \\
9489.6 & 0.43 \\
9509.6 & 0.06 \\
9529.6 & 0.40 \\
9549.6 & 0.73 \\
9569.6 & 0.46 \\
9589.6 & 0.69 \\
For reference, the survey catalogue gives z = 0.604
